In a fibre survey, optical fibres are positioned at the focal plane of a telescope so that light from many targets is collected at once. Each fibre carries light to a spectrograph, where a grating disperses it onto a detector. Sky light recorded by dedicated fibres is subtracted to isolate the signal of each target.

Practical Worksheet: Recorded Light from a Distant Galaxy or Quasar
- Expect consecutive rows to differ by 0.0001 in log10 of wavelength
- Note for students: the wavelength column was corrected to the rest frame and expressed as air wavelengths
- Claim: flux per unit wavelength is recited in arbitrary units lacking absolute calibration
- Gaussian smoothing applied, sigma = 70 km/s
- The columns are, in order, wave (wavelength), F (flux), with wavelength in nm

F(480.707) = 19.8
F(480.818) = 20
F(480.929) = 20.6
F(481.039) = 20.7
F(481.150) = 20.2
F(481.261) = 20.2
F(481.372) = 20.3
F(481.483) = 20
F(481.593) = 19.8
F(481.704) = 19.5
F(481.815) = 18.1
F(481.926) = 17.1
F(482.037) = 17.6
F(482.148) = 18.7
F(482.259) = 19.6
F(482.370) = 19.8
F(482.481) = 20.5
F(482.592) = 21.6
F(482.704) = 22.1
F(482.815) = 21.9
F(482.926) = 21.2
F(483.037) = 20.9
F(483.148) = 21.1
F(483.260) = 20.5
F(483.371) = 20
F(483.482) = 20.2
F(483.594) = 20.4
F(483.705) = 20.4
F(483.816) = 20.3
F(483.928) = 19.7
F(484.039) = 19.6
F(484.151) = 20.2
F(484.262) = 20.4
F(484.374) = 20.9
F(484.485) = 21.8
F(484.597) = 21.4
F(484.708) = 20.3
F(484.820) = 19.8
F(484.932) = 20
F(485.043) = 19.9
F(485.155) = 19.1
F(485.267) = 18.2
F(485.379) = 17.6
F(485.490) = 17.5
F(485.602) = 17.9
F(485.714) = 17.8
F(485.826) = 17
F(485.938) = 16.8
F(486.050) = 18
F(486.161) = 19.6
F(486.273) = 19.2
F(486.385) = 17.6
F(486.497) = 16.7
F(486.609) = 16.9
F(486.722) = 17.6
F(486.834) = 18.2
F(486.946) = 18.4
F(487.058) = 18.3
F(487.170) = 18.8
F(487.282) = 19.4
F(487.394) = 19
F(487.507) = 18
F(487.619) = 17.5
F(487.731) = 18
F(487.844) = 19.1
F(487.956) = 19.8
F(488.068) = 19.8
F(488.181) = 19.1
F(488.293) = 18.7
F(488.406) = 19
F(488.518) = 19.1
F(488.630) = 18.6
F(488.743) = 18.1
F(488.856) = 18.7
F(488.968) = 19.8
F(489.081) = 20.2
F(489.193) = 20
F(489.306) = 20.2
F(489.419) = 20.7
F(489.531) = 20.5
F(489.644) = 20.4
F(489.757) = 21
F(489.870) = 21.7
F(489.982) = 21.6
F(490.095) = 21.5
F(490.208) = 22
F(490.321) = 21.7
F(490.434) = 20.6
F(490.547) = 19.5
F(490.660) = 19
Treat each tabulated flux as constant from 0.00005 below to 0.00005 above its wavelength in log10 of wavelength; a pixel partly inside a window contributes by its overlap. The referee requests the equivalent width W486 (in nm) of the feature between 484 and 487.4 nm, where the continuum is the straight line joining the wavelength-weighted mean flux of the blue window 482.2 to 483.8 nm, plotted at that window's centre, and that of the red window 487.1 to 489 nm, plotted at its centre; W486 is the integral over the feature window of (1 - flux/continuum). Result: 0.15 nm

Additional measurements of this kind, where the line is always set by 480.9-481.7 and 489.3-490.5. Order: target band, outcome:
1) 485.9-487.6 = 0.21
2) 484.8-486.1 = 0.15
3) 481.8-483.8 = 0.02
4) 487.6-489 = 0.14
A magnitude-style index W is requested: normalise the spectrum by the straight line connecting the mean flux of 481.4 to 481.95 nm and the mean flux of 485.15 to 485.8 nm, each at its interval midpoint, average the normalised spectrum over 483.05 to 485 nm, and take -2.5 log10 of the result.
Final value -0.12 mag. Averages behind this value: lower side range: 19.1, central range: 20.4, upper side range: 17.9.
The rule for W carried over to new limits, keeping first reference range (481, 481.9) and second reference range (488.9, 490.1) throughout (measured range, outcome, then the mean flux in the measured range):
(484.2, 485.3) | -0.01 mag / 20.2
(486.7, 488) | 0.11 mag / 18.5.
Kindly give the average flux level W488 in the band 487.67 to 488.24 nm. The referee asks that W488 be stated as 19.1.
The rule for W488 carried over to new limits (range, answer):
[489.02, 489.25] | 20.1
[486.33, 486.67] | 17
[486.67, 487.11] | 18.1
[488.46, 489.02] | 18.9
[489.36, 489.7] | 20.5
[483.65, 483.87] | 20.4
